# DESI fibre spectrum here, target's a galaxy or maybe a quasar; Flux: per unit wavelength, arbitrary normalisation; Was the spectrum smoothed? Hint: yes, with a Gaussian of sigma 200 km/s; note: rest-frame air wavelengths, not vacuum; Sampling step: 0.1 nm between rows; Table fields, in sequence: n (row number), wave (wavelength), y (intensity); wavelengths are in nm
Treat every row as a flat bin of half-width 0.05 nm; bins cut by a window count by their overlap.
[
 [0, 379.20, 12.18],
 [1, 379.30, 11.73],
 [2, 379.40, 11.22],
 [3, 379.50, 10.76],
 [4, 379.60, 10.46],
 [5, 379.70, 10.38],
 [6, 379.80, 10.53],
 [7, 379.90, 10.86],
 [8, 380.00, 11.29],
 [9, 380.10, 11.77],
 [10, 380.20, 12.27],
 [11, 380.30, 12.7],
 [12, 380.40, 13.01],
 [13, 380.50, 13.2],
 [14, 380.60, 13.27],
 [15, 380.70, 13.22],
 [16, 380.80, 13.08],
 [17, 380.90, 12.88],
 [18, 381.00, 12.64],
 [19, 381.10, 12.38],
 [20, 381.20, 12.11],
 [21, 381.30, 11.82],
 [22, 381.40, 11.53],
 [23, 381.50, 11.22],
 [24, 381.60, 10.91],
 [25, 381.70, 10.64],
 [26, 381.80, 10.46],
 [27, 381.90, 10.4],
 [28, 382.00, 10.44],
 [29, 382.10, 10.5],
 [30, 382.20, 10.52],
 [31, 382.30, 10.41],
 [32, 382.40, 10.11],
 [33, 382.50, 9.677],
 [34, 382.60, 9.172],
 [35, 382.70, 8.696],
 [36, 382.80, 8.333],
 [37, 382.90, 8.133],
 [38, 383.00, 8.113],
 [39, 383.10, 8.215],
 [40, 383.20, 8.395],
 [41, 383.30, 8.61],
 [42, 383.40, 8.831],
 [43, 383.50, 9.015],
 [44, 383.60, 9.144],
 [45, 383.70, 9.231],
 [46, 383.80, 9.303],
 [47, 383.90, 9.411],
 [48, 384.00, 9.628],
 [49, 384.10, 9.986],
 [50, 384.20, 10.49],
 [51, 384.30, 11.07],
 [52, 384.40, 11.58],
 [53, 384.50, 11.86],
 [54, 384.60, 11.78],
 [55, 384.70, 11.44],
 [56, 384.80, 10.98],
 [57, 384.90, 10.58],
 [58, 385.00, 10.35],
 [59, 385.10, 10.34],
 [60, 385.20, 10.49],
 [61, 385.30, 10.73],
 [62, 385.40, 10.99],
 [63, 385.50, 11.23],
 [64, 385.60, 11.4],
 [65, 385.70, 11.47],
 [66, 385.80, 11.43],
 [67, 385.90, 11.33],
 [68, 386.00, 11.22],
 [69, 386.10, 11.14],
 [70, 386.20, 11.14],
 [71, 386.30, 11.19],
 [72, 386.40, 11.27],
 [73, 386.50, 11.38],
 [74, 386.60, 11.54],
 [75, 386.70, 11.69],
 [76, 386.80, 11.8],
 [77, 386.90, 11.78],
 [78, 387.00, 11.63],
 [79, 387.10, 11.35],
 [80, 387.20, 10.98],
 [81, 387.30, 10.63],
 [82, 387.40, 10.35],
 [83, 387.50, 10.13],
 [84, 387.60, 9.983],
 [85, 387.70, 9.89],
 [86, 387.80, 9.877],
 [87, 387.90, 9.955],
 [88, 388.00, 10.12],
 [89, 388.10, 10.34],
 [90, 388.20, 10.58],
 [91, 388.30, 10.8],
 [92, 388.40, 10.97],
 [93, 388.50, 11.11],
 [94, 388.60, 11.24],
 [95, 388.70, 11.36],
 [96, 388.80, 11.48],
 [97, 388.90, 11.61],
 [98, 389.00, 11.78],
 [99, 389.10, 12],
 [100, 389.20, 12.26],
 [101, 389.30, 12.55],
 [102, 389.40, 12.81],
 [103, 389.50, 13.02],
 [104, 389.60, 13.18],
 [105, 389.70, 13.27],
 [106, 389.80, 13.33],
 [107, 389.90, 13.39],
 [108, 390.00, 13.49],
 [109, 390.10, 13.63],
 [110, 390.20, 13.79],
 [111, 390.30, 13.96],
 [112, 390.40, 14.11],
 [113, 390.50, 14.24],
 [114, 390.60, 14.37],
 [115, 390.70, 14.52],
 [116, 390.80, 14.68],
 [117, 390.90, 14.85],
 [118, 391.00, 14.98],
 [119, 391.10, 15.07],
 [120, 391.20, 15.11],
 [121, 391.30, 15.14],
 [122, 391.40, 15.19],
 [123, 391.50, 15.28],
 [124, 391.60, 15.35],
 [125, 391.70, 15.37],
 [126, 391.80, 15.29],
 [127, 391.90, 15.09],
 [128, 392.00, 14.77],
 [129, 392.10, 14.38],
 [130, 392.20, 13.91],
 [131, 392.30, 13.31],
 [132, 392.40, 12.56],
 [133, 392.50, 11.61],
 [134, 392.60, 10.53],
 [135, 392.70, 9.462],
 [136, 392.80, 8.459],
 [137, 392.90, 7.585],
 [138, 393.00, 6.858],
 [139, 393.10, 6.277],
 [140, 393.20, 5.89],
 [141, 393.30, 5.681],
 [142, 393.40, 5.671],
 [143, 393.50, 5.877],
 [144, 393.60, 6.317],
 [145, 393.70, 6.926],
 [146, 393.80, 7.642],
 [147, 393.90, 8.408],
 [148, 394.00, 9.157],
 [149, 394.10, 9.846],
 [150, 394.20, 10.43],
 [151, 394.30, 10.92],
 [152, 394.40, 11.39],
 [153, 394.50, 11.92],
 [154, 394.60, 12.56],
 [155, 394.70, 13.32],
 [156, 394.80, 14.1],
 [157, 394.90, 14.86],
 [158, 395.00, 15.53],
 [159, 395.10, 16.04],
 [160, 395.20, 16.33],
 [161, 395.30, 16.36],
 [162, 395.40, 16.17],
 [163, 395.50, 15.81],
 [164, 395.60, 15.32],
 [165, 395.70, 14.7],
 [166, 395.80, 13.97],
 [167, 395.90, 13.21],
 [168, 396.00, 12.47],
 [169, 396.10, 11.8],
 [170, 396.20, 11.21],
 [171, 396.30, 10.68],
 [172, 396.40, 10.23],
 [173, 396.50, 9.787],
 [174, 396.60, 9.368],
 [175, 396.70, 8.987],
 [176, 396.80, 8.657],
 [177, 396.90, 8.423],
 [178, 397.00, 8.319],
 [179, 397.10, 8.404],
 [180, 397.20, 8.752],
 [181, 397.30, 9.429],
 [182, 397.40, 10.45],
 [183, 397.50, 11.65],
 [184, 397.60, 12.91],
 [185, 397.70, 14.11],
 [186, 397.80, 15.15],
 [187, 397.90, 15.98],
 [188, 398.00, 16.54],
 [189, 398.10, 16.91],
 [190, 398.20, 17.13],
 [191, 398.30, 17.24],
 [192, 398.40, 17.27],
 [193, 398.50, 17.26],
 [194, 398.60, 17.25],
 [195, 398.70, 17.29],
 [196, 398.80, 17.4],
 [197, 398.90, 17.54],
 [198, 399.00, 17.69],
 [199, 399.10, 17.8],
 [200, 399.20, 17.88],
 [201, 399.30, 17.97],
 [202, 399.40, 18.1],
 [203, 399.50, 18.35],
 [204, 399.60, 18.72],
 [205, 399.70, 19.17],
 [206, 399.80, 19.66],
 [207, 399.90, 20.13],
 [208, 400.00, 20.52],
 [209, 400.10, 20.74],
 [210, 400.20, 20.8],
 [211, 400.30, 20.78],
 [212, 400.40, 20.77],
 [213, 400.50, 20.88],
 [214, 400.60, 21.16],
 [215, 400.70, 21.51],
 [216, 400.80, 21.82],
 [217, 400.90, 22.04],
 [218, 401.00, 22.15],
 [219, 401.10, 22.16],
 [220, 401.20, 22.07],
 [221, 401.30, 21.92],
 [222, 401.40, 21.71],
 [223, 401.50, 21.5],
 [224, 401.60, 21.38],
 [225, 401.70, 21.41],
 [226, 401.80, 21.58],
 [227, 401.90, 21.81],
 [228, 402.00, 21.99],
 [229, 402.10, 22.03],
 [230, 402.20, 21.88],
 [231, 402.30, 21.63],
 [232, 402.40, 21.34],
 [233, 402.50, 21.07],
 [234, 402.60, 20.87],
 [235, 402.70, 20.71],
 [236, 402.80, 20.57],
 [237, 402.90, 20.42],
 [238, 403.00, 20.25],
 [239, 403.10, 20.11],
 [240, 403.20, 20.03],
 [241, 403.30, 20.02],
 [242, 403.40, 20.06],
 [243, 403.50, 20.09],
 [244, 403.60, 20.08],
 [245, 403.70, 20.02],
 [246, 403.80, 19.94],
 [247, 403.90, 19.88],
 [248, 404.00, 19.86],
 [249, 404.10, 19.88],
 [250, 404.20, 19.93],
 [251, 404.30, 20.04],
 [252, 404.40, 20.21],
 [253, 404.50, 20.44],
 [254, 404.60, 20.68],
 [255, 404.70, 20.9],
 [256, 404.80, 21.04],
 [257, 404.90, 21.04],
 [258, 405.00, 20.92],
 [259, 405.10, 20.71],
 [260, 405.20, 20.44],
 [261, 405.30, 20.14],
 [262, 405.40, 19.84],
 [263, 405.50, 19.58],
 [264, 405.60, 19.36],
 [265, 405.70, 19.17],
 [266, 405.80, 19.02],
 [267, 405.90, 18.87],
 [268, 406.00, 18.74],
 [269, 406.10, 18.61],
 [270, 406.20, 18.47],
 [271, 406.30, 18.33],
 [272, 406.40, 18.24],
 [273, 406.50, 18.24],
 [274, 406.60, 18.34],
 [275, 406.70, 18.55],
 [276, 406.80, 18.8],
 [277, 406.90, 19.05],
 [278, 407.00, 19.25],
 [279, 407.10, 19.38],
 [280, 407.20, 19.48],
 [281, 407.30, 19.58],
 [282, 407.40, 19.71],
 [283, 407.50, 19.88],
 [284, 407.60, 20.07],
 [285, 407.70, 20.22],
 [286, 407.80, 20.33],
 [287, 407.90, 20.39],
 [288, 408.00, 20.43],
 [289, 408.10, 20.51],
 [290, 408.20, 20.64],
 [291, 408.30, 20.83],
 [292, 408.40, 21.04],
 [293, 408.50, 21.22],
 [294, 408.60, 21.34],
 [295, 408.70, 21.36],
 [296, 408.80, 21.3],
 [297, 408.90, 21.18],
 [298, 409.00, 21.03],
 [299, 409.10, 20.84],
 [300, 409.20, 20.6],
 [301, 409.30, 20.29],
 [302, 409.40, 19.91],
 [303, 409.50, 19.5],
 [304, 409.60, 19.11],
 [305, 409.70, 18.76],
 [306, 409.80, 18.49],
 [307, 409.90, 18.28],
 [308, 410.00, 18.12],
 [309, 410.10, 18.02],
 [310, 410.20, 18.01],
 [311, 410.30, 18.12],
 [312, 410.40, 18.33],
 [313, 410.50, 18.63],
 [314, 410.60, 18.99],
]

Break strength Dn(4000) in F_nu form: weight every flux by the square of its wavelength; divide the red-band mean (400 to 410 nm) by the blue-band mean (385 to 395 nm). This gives 1.9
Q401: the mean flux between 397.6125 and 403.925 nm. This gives 19.7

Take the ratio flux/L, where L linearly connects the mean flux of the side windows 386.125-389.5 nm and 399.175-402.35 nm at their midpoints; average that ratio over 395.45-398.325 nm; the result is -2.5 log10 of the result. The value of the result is 0.41 mag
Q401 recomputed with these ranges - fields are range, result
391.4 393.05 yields 12.6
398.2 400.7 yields 18.9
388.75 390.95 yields 13.3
